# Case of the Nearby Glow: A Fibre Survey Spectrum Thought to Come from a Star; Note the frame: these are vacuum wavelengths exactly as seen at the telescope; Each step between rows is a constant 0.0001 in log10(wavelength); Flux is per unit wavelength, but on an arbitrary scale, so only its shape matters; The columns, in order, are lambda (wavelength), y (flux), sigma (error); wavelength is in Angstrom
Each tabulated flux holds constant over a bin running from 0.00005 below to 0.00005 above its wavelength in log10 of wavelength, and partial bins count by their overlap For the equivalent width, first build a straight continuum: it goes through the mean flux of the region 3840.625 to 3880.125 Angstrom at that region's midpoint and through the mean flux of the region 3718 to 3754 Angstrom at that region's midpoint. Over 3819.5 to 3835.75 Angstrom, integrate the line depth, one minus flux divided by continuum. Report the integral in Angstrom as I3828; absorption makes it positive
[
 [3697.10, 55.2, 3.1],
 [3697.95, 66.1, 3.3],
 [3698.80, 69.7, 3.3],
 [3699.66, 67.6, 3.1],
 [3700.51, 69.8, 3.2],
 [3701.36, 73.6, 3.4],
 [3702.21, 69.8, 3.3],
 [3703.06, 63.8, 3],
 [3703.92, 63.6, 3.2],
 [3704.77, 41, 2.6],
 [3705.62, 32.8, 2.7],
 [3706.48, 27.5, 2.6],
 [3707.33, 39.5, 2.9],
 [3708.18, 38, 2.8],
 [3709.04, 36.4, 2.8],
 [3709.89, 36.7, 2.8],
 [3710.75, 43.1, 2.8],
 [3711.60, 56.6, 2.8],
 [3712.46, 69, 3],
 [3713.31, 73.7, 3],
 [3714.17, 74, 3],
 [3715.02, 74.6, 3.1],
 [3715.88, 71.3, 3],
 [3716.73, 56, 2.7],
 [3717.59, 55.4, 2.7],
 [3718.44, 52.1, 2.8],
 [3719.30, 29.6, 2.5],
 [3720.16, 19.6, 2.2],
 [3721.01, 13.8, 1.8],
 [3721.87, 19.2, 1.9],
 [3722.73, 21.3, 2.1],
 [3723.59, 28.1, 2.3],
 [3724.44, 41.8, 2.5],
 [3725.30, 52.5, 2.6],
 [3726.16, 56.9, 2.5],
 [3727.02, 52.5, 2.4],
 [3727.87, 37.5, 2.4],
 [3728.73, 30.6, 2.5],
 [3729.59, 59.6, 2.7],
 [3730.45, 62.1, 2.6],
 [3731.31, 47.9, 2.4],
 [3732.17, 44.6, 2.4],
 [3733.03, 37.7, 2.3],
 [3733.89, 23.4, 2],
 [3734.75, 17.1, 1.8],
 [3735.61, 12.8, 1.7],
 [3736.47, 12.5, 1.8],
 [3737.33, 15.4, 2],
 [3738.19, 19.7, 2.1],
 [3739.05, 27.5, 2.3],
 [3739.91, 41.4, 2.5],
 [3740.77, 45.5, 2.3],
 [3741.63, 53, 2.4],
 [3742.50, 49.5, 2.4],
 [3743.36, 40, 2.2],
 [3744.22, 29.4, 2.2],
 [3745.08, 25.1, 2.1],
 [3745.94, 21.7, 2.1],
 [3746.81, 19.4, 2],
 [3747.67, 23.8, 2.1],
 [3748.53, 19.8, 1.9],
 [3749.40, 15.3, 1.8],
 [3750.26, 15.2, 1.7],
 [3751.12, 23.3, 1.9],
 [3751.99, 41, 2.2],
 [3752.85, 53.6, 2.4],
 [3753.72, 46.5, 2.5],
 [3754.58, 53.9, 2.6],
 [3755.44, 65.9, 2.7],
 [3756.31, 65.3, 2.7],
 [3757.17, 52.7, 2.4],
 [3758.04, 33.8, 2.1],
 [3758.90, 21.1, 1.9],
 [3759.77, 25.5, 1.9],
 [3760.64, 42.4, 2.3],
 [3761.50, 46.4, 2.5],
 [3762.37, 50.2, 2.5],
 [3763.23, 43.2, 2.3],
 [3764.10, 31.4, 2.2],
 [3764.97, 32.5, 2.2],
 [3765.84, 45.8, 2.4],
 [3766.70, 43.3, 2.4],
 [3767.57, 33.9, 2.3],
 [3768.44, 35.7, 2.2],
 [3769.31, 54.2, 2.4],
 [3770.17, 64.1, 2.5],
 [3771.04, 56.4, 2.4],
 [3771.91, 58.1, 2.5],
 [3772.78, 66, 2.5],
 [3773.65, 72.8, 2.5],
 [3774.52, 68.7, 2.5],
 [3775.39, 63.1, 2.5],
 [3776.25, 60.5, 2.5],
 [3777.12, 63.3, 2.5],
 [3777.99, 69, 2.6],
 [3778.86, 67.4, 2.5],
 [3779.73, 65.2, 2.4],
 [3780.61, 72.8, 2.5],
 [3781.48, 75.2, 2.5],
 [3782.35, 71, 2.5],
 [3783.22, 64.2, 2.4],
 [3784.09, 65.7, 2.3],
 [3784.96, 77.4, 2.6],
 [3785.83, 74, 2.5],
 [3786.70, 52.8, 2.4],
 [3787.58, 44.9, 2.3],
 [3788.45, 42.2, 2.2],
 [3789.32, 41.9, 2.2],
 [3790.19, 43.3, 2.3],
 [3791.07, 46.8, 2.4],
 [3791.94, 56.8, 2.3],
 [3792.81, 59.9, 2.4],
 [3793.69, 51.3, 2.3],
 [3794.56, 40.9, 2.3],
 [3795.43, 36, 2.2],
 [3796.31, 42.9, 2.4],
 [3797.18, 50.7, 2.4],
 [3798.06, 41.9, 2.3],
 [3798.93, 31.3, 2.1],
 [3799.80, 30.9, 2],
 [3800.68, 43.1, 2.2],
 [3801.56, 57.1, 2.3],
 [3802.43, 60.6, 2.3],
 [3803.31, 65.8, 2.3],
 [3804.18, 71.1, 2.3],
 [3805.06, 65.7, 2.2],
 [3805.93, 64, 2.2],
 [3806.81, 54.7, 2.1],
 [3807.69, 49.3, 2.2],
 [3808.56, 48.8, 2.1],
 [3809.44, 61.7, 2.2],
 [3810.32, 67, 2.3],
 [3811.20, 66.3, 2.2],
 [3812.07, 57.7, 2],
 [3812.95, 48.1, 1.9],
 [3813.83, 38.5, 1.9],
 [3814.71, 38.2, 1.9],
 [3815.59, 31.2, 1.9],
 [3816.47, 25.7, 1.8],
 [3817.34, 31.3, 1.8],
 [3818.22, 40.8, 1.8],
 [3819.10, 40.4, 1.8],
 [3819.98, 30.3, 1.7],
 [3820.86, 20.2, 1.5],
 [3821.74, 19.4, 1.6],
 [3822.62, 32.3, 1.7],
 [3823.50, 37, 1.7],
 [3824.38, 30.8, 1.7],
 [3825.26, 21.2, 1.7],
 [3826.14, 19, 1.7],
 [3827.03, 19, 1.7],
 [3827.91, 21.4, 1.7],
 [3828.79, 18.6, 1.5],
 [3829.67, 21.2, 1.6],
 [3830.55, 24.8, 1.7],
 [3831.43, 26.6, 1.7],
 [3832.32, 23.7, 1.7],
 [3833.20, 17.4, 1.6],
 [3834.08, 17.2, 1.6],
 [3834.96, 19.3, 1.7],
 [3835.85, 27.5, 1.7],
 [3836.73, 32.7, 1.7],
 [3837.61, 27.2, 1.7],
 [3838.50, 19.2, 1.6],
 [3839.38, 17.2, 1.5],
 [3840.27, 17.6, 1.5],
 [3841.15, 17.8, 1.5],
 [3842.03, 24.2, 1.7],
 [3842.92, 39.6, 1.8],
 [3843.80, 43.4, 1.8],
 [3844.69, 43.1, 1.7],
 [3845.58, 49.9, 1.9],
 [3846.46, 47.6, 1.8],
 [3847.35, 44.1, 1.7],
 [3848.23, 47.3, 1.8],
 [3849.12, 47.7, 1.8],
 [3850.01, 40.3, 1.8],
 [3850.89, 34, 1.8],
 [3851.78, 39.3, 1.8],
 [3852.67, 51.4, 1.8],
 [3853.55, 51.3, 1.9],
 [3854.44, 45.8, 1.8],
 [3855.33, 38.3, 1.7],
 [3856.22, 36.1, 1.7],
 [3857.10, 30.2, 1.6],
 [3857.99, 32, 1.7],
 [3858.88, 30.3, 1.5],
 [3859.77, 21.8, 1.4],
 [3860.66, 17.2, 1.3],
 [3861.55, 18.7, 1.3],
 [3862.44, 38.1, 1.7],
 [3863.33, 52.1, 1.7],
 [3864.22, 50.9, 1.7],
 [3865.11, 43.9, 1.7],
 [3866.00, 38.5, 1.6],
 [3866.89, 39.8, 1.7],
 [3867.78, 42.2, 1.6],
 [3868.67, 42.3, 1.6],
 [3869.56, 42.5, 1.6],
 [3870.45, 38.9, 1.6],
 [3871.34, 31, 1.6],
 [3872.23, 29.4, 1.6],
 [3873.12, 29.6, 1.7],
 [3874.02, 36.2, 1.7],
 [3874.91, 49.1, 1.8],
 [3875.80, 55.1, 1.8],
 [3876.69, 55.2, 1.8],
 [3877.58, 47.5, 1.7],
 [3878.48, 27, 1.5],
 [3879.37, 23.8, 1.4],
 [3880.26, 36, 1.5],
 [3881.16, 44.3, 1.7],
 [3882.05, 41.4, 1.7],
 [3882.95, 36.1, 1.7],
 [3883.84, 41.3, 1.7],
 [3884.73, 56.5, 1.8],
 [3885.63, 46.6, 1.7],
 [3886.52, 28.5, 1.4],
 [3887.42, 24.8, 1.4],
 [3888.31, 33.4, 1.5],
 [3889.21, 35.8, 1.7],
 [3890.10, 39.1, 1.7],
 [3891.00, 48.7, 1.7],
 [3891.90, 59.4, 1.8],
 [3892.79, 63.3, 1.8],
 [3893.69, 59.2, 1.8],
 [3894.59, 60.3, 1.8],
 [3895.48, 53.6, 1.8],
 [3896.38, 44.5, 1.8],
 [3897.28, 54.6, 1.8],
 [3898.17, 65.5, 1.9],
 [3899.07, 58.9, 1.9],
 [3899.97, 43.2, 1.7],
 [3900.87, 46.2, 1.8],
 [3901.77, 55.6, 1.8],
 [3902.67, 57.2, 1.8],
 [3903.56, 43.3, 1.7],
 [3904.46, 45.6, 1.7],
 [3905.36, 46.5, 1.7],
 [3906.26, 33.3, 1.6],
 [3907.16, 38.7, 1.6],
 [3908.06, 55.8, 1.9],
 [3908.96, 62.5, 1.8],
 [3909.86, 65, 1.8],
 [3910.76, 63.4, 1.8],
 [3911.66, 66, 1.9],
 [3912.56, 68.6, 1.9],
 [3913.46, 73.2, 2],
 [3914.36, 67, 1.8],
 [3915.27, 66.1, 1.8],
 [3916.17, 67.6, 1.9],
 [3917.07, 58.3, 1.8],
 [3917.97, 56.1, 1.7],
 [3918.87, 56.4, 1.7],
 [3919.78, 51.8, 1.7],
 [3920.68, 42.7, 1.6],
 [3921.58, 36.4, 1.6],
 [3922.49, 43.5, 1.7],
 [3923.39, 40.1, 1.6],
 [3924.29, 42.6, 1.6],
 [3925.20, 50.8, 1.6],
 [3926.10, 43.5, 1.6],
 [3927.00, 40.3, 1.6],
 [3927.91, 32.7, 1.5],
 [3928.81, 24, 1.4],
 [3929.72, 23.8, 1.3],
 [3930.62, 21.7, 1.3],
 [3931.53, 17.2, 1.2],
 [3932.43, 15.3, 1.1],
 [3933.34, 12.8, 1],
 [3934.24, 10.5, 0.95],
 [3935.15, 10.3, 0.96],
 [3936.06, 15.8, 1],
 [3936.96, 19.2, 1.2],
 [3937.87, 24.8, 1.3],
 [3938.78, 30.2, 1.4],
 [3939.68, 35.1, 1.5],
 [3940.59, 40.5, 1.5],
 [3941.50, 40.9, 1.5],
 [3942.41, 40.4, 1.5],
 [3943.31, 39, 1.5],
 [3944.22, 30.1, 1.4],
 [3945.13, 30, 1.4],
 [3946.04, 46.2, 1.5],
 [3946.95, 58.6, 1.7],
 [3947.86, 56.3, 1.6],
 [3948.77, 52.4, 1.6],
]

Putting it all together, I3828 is 6.0 Angstrom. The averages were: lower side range 33.3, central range 23.4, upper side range 38.7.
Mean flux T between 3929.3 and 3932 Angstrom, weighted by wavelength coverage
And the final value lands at 20.9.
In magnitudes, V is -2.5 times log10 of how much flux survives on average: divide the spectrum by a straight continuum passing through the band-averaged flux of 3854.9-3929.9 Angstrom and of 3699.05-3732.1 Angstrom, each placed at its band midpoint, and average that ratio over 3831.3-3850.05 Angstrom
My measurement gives 0.42 mag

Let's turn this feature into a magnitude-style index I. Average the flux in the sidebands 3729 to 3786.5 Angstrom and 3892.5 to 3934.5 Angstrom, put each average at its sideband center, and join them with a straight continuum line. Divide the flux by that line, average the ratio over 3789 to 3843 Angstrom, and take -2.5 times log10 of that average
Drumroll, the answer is 0.22 mag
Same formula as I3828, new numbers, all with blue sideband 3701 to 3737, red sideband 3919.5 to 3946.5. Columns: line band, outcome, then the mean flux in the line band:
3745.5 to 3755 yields 2.7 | 30.3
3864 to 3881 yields -2.2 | 39.9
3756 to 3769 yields 0.5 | 40.1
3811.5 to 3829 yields 3.2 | 31.5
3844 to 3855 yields -2.5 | 45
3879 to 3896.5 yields -4.9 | 43.9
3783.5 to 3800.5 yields -3.8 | 49.1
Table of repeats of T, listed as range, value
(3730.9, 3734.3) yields 38.4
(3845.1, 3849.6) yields 47.2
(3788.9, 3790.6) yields 42.7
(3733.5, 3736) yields 17.8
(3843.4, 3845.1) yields 43.1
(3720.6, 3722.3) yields 16.5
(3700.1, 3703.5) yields 69.2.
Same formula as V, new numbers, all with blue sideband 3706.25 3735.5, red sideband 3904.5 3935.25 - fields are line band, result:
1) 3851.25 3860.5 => 0.198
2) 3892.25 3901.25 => -0.230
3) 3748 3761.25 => 0.149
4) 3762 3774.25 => -0.124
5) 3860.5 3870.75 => 0.131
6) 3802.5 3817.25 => -0.197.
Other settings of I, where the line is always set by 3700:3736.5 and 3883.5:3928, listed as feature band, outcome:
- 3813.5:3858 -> 0.48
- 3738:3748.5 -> 0.37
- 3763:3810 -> -0.16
